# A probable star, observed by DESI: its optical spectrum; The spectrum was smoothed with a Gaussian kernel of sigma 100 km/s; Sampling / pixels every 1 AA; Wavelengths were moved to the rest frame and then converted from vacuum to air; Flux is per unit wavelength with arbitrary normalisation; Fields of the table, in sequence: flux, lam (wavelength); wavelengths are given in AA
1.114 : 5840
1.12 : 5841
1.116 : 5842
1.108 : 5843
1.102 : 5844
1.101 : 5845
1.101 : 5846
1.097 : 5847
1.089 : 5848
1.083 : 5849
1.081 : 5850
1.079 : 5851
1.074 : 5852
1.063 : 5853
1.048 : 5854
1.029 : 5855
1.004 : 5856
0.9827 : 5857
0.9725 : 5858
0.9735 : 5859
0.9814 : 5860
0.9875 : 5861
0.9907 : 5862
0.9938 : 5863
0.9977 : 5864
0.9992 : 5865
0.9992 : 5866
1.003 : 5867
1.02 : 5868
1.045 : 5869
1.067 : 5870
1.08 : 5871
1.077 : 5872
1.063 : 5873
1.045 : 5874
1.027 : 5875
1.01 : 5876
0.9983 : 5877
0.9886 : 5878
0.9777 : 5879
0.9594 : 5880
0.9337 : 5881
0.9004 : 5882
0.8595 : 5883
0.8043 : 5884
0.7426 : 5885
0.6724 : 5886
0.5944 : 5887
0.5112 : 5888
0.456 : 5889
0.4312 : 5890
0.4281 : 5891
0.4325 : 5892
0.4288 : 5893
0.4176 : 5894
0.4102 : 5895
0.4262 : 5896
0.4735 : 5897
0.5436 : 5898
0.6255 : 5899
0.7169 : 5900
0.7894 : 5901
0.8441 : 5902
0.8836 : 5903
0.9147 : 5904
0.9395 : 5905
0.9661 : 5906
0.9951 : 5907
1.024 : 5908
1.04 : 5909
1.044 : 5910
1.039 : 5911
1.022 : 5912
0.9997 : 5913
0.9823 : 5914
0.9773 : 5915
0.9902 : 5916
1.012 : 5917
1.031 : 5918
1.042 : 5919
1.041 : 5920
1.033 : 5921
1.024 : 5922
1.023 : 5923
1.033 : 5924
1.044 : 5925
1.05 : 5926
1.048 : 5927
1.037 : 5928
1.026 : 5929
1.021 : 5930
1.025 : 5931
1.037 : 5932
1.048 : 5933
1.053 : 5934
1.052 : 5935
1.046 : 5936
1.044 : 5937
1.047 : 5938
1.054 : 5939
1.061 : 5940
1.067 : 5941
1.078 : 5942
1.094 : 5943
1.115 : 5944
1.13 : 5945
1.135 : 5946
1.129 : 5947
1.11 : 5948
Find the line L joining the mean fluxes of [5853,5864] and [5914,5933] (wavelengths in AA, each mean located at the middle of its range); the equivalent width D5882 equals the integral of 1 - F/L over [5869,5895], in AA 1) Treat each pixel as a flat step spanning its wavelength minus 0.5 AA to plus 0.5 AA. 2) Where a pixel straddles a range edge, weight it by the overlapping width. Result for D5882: 5.5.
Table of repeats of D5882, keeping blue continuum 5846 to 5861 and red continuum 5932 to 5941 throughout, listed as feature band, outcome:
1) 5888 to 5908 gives 7.68 AA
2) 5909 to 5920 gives 0.33 AA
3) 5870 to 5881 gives 0.24 AA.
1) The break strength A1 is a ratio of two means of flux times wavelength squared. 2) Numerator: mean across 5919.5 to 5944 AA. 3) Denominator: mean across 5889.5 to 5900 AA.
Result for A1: 2.24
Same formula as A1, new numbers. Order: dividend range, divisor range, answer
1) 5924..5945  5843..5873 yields 1.04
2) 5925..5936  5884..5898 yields 2.08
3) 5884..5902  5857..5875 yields 0.55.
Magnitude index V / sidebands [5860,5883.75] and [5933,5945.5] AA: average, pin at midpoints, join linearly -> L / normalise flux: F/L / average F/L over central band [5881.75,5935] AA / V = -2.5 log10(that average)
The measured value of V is 0.219 mag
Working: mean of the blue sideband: 0.999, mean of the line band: 0.85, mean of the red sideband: 1.07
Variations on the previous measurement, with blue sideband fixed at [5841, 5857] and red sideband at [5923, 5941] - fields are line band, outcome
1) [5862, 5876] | 0.04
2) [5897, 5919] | 0.15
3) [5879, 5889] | 0.35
